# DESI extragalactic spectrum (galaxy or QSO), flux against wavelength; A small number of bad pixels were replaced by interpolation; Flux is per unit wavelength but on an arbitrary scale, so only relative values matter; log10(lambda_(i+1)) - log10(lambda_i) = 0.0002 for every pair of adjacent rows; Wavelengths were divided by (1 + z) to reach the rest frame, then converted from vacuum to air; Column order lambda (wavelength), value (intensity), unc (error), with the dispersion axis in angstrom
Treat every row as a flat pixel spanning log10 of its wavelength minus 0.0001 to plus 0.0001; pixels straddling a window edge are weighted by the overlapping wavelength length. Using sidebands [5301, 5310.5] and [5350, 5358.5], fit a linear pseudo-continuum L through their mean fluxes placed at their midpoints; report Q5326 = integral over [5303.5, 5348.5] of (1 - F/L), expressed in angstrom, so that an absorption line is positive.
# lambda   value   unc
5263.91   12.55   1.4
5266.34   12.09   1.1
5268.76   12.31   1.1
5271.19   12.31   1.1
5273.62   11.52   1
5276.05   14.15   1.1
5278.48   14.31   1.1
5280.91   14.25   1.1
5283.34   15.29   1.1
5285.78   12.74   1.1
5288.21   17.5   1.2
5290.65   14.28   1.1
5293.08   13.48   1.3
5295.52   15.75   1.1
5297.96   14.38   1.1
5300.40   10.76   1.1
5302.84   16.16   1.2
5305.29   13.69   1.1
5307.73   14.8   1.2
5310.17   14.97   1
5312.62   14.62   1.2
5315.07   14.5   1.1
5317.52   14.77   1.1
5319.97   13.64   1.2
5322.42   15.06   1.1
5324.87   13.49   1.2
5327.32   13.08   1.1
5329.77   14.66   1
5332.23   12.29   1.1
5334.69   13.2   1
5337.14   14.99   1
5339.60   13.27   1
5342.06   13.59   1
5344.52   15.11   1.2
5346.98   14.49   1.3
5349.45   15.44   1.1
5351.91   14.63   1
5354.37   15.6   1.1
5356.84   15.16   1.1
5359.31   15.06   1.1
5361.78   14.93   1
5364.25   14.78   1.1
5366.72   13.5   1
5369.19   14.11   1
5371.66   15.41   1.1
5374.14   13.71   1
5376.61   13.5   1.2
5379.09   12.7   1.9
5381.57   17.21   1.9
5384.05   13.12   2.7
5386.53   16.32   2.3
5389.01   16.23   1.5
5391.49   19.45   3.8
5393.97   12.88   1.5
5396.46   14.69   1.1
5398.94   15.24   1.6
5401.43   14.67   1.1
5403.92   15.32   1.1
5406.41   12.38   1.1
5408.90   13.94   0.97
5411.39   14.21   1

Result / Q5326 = 2.1 angstrom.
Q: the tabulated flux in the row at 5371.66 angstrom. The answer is 15.41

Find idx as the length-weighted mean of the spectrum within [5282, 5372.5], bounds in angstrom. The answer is 14.4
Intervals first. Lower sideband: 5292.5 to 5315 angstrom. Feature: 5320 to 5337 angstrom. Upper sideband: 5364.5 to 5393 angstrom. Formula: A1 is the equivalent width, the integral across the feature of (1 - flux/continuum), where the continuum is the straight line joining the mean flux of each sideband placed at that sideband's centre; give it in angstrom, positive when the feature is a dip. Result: 0.97 angstrom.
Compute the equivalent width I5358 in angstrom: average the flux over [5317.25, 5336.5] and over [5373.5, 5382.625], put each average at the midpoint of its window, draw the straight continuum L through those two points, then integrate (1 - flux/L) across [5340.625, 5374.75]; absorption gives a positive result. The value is -1.5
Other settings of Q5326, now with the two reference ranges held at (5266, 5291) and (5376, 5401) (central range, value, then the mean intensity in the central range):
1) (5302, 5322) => -0.6 angstrom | 14.6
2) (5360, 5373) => 0.3 angstrom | 14.6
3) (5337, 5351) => 0.1 angstrom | 14.4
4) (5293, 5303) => 0.0 angstrom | 14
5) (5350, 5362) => -0.3 angstrom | 15.1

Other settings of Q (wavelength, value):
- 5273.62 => 11.52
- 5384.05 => 13.12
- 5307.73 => 14.8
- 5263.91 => 12.55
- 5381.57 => 17.21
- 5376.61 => 13.5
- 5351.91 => 14.63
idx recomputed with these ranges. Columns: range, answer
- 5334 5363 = 14.7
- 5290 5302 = 13.8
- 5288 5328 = 14.3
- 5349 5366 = 15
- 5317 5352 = 14.1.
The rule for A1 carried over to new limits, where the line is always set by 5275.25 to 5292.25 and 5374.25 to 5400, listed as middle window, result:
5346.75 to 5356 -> -0.11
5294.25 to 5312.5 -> 0.43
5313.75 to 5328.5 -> 0.70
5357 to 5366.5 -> 0.11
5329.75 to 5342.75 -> 1.12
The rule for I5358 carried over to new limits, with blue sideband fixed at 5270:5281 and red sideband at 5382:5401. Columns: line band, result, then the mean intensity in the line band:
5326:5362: 0.50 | 14.3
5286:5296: -1.08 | 15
